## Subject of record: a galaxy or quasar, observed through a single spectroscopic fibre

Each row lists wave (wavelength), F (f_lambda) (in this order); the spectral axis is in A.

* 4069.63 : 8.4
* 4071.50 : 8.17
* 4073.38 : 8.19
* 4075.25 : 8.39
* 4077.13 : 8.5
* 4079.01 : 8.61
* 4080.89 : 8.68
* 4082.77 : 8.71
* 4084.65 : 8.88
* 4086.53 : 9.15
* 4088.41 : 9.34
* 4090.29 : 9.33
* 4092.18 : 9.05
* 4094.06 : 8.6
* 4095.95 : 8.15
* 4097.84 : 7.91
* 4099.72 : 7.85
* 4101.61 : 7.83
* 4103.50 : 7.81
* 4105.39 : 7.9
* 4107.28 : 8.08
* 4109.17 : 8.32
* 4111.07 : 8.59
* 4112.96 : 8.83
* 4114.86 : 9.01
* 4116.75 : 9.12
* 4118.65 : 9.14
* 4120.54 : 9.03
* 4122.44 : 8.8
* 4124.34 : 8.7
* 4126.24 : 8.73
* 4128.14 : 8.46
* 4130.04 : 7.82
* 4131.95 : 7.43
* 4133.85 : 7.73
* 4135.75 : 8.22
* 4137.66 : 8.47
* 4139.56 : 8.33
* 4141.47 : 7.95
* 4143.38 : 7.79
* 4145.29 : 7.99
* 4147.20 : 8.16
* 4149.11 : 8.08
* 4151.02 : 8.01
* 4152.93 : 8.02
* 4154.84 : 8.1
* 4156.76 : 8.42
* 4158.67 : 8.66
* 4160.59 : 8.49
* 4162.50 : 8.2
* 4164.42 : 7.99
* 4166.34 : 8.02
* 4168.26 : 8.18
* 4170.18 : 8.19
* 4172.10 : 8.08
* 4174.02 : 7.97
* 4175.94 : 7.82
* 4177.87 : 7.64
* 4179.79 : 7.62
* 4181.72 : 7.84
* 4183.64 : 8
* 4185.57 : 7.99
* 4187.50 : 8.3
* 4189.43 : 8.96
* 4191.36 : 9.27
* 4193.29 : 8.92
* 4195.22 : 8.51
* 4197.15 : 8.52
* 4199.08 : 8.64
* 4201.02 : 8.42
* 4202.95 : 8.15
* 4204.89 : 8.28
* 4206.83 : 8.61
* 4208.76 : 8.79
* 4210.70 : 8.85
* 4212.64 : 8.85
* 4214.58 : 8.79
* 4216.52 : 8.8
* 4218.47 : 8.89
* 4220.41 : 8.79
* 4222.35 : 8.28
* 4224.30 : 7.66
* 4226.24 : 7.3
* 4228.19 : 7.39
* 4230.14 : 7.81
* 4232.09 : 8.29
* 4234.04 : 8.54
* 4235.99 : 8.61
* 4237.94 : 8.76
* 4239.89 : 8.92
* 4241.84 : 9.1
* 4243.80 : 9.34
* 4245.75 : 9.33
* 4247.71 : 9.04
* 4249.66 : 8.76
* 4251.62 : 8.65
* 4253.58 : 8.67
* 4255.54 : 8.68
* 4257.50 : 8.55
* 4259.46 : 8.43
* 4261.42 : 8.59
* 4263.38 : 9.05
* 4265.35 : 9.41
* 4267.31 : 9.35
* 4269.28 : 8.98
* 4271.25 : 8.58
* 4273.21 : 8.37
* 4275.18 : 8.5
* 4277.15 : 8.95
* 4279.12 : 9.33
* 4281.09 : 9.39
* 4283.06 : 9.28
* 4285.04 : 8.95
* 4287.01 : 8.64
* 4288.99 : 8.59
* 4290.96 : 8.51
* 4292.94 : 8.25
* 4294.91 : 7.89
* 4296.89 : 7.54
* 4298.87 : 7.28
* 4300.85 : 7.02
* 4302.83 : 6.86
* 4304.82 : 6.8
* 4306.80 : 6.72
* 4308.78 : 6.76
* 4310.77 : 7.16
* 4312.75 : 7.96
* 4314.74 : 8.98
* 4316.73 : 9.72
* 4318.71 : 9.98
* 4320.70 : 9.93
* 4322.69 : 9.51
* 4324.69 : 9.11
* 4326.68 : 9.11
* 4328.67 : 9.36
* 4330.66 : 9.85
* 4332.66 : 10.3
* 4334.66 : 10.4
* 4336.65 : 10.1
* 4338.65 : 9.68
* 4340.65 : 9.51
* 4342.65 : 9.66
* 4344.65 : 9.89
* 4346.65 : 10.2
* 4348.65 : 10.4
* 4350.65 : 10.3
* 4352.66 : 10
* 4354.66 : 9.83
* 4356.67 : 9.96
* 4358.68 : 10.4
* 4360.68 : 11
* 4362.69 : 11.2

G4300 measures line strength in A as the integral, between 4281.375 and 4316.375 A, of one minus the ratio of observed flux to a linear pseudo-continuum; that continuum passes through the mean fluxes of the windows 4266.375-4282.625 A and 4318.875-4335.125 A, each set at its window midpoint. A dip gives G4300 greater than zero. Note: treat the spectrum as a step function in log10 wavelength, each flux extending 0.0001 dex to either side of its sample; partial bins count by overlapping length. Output 5.19 A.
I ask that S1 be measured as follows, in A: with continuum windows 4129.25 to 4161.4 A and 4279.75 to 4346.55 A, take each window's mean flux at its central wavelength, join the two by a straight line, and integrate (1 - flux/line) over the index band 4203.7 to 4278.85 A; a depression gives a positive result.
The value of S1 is -1.5 A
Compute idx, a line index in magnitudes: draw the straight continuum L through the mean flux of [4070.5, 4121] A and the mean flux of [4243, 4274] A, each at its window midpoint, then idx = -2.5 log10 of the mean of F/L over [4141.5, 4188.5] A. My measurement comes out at 0.08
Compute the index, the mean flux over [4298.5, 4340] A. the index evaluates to 8.73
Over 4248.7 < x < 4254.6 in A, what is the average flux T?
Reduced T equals 8.69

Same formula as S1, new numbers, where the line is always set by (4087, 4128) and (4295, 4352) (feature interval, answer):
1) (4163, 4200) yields 1.98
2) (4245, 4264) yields 0.11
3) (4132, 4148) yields 1.10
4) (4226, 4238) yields 0.93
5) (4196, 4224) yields 0.48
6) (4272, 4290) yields -0.05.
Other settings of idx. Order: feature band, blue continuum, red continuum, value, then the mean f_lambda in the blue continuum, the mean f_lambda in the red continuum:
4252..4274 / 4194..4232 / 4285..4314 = -0.11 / 8.39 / 7.63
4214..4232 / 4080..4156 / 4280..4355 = 0.06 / 8.4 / 8.93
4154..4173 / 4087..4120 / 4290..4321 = 0.02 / 8.54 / 7.92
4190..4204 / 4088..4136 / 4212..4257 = -0.01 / 8.45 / 8.57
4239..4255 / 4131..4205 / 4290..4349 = -0.06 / 8.19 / 8.8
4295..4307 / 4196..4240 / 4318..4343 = 0.30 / 8.42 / 9.73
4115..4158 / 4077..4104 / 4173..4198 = 0.01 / 8.57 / 8.26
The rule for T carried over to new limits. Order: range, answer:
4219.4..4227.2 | 8.02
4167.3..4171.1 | 8.18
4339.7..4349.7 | 9.94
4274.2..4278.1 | 8.72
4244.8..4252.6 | 8.94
